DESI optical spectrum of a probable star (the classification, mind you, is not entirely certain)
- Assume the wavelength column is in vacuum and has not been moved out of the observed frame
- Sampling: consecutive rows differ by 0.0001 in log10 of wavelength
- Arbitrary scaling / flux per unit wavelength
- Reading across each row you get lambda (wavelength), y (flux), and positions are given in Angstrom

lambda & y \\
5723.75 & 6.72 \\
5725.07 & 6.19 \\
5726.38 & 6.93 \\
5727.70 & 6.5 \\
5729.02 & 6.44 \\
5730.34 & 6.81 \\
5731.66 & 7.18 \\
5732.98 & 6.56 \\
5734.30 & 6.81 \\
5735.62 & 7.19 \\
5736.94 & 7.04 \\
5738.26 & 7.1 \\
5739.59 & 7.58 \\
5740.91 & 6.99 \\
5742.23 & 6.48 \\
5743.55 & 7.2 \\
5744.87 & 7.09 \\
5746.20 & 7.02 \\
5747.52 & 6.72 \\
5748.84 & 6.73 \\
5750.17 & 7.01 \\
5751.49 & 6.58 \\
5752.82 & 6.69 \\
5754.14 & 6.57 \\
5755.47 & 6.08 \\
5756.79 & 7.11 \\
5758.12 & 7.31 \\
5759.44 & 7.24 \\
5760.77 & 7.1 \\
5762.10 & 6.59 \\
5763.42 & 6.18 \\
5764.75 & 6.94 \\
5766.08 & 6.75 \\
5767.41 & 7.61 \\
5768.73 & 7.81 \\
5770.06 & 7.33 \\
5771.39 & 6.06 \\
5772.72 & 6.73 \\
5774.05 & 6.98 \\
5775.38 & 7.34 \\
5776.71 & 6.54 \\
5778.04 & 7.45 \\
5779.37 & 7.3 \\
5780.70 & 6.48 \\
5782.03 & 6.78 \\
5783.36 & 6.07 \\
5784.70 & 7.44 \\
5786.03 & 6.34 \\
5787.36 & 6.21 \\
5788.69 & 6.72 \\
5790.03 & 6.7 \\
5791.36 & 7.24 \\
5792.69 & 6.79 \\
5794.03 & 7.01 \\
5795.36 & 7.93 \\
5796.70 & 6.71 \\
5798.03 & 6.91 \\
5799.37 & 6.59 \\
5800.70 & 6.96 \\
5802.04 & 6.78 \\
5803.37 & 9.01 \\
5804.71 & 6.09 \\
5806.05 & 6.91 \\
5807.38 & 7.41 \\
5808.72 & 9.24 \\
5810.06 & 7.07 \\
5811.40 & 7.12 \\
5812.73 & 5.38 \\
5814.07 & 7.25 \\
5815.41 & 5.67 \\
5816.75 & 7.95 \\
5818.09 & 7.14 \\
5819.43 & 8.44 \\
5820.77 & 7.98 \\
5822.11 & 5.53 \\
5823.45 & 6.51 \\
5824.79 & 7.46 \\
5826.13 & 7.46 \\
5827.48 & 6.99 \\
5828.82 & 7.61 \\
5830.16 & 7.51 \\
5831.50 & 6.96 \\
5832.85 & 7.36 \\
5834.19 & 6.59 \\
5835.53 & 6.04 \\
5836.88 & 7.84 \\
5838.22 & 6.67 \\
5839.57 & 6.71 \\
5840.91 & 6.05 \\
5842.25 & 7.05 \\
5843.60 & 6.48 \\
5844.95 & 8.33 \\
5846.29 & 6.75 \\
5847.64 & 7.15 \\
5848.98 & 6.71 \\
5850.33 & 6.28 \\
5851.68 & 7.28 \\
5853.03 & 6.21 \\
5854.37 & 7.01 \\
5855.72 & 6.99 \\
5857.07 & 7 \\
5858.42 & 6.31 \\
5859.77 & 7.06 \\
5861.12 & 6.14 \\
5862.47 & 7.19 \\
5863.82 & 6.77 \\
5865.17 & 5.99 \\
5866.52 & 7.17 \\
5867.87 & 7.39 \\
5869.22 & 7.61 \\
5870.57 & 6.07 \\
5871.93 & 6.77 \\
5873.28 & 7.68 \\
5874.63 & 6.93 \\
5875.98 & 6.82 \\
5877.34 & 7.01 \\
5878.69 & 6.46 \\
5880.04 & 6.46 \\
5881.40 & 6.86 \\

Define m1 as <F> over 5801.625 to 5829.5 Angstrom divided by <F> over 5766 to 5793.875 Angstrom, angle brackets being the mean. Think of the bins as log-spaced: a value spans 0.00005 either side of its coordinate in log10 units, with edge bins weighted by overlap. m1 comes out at 1.04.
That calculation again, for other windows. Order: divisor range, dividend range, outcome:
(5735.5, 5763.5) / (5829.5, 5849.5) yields 1.01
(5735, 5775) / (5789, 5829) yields 1.03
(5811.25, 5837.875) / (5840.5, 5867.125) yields 0.97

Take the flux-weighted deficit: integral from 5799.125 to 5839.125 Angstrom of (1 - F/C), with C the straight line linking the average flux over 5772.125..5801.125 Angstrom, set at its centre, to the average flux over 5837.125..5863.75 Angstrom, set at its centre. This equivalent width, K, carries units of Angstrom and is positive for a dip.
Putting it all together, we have -1.59 Angstrom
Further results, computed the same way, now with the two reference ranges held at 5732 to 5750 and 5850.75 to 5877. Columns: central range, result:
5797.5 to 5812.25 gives -0.7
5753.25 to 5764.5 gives 0.3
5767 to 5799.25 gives 0.0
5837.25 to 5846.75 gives 0.0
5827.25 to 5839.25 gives -0.3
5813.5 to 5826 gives -0.4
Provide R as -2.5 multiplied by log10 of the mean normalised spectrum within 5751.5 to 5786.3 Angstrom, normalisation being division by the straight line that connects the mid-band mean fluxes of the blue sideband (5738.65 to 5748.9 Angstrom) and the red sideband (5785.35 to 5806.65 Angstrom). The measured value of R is 0.01 mag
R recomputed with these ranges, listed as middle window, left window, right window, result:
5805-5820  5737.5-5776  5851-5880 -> -0.05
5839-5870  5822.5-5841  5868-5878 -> 0.02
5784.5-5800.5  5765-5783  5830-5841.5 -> 0.01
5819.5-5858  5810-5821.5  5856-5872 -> 0.00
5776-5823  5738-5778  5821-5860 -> -0.01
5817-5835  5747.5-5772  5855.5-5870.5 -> -0.05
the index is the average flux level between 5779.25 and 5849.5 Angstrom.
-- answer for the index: 7.01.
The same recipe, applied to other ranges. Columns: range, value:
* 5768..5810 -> 7.03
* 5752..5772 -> 6.89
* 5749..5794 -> 6.85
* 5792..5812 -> 7.23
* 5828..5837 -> 7.08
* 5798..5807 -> 7.06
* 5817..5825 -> 7.2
